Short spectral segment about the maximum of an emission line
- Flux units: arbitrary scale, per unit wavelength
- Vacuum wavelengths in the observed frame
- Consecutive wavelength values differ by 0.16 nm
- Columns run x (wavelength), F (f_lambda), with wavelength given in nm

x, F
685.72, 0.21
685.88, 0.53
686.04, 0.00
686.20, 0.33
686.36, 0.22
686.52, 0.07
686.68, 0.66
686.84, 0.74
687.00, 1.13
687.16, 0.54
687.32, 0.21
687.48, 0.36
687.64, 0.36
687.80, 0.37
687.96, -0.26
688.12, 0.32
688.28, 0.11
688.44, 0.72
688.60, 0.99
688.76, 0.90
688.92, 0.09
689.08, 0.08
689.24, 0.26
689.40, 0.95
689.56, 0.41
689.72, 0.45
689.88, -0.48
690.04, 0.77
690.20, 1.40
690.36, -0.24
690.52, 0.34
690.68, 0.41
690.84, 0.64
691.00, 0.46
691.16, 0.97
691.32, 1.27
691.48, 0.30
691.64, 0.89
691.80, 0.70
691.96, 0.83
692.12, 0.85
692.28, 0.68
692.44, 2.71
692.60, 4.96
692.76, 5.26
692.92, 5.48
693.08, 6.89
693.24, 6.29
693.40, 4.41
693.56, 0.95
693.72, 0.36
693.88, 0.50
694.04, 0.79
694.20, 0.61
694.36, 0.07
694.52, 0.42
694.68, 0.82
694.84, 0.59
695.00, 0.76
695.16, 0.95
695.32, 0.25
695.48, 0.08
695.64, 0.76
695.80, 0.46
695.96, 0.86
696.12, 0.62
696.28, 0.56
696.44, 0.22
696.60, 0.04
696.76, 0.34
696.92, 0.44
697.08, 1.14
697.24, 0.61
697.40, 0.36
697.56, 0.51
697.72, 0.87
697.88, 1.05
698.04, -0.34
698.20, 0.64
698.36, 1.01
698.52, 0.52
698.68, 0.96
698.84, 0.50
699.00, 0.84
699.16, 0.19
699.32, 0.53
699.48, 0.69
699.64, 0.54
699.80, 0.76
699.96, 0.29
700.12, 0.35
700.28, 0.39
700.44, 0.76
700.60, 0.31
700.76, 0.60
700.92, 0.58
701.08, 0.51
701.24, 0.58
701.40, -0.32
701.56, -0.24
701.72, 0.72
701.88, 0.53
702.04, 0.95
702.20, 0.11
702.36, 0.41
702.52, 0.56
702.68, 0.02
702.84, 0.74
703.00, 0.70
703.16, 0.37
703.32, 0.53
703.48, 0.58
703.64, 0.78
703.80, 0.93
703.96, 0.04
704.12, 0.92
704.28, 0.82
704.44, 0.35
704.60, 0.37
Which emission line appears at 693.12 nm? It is [O II] 3727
